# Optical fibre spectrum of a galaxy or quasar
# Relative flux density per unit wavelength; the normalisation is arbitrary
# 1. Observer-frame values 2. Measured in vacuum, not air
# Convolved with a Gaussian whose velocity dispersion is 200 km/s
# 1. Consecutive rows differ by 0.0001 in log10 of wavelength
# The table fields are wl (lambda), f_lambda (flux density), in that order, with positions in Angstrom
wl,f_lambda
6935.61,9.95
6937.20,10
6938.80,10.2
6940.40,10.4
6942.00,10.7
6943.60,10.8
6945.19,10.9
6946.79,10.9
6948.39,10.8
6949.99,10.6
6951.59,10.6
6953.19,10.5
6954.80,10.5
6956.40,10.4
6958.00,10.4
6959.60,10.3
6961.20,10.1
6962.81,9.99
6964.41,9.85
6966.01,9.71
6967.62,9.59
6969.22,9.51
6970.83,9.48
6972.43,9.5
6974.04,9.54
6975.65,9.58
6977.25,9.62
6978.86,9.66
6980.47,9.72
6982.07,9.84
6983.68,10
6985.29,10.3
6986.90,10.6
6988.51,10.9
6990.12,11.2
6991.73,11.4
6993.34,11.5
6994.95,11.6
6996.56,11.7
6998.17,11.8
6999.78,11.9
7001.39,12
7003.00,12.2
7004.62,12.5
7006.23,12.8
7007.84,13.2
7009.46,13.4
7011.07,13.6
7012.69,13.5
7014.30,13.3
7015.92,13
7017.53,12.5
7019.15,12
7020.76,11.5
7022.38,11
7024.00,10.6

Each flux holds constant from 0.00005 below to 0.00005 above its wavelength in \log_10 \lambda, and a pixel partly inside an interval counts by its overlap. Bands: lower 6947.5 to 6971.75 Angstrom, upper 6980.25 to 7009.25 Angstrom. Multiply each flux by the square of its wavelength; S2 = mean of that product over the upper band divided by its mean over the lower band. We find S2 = 1.14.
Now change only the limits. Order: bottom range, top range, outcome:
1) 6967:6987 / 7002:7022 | 1.32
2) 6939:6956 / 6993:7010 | 1.17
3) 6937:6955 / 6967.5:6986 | 0.92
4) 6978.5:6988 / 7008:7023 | 1.27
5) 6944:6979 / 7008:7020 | 1.31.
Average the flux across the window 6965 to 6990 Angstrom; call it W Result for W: 9.87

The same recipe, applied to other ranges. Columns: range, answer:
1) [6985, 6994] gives 11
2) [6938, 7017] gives 10.9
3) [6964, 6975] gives 9.58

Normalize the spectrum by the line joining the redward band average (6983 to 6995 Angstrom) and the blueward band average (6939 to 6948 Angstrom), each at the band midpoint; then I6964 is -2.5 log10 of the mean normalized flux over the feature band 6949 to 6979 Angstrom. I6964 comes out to 0.09 mag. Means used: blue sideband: 10.7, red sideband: 10.9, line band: 9.98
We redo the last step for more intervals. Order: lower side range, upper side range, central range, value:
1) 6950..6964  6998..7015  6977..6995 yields 0.12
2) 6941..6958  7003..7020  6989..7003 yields 0.06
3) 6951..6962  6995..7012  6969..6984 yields 0.17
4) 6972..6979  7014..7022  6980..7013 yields -0.07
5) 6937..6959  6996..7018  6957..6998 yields 0.14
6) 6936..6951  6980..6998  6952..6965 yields 0.04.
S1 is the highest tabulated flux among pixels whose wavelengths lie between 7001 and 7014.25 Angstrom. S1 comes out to 13.6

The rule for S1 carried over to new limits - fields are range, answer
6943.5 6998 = 11.7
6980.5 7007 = 12.8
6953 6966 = 10.5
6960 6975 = 10.1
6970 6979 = 9.66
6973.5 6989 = 10.9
